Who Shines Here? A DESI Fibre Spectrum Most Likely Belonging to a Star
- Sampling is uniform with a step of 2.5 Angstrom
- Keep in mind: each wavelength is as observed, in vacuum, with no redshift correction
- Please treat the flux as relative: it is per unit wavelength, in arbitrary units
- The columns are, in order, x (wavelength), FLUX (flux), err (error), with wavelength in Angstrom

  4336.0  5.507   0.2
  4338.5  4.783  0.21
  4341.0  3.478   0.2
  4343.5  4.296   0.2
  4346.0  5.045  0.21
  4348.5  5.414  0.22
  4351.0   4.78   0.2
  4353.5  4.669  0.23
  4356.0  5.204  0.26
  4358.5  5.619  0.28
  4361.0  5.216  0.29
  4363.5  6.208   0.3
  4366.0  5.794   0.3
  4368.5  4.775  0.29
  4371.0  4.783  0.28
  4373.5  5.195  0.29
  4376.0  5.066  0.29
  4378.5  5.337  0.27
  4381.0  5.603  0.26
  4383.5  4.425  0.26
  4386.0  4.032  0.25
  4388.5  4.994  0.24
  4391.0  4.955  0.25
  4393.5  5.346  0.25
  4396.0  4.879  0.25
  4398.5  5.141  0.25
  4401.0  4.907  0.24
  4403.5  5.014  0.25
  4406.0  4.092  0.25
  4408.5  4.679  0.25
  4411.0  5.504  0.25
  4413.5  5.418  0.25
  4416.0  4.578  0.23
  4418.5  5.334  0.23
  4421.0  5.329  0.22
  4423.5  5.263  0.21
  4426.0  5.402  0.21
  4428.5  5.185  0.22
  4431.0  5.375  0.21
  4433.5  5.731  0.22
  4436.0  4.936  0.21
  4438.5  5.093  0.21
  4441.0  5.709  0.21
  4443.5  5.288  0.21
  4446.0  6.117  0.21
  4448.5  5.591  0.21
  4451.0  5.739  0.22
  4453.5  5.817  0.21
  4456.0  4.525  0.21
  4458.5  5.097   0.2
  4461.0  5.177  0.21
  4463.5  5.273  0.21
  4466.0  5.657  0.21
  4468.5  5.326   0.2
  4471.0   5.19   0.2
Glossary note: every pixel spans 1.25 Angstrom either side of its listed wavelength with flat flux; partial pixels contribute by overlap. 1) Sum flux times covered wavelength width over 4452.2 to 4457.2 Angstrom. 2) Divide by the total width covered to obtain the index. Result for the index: 5.18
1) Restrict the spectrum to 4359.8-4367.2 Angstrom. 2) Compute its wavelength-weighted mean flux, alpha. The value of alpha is 5.74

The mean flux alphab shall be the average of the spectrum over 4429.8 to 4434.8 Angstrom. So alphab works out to 5.55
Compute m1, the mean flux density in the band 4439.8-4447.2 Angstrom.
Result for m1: 5.7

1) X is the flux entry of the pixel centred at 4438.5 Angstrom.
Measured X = 5.093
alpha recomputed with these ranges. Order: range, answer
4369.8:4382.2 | 5.2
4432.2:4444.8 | 5.35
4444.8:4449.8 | 5.85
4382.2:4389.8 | 4.49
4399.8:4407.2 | 4.67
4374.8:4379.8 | 5.21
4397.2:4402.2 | 5.02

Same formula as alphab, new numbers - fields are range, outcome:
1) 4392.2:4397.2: 5.11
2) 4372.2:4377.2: 5.13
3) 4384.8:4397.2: 4.84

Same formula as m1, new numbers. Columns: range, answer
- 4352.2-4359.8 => 5.16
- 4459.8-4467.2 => 5.37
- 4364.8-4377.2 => 5.12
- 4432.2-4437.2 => 5.34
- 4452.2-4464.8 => 5.18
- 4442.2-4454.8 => 5.71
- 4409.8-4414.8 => 5.45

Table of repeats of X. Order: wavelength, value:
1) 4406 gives 4.092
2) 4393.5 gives 5.346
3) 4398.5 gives 5.141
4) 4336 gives 5.507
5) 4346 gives 5.045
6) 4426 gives 5.402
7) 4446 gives 6.117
